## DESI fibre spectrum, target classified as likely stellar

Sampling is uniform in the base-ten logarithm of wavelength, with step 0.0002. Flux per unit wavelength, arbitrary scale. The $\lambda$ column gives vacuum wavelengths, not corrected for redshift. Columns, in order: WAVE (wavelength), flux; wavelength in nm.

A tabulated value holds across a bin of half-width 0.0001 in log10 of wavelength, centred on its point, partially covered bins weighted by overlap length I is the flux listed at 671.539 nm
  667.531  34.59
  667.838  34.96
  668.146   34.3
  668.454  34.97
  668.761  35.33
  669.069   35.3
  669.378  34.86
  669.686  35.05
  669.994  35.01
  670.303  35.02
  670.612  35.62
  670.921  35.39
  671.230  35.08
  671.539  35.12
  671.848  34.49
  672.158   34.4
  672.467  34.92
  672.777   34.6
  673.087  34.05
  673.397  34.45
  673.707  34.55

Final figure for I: 35.12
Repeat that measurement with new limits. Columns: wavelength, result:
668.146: 34.3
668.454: 34.97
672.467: 34.92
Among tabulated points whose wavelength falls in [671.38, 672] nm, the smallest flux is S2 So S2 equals 34.49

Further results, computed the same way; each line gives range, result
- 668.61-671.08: 34.86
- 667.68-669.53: 34.3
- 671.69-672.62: 34.4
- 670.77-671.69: 35.08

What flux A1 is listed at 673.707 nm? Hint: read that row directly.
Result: 34.55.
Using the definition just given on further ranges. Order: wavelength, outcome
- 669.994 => 35.01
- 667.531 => 34.59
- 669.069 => 35.3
